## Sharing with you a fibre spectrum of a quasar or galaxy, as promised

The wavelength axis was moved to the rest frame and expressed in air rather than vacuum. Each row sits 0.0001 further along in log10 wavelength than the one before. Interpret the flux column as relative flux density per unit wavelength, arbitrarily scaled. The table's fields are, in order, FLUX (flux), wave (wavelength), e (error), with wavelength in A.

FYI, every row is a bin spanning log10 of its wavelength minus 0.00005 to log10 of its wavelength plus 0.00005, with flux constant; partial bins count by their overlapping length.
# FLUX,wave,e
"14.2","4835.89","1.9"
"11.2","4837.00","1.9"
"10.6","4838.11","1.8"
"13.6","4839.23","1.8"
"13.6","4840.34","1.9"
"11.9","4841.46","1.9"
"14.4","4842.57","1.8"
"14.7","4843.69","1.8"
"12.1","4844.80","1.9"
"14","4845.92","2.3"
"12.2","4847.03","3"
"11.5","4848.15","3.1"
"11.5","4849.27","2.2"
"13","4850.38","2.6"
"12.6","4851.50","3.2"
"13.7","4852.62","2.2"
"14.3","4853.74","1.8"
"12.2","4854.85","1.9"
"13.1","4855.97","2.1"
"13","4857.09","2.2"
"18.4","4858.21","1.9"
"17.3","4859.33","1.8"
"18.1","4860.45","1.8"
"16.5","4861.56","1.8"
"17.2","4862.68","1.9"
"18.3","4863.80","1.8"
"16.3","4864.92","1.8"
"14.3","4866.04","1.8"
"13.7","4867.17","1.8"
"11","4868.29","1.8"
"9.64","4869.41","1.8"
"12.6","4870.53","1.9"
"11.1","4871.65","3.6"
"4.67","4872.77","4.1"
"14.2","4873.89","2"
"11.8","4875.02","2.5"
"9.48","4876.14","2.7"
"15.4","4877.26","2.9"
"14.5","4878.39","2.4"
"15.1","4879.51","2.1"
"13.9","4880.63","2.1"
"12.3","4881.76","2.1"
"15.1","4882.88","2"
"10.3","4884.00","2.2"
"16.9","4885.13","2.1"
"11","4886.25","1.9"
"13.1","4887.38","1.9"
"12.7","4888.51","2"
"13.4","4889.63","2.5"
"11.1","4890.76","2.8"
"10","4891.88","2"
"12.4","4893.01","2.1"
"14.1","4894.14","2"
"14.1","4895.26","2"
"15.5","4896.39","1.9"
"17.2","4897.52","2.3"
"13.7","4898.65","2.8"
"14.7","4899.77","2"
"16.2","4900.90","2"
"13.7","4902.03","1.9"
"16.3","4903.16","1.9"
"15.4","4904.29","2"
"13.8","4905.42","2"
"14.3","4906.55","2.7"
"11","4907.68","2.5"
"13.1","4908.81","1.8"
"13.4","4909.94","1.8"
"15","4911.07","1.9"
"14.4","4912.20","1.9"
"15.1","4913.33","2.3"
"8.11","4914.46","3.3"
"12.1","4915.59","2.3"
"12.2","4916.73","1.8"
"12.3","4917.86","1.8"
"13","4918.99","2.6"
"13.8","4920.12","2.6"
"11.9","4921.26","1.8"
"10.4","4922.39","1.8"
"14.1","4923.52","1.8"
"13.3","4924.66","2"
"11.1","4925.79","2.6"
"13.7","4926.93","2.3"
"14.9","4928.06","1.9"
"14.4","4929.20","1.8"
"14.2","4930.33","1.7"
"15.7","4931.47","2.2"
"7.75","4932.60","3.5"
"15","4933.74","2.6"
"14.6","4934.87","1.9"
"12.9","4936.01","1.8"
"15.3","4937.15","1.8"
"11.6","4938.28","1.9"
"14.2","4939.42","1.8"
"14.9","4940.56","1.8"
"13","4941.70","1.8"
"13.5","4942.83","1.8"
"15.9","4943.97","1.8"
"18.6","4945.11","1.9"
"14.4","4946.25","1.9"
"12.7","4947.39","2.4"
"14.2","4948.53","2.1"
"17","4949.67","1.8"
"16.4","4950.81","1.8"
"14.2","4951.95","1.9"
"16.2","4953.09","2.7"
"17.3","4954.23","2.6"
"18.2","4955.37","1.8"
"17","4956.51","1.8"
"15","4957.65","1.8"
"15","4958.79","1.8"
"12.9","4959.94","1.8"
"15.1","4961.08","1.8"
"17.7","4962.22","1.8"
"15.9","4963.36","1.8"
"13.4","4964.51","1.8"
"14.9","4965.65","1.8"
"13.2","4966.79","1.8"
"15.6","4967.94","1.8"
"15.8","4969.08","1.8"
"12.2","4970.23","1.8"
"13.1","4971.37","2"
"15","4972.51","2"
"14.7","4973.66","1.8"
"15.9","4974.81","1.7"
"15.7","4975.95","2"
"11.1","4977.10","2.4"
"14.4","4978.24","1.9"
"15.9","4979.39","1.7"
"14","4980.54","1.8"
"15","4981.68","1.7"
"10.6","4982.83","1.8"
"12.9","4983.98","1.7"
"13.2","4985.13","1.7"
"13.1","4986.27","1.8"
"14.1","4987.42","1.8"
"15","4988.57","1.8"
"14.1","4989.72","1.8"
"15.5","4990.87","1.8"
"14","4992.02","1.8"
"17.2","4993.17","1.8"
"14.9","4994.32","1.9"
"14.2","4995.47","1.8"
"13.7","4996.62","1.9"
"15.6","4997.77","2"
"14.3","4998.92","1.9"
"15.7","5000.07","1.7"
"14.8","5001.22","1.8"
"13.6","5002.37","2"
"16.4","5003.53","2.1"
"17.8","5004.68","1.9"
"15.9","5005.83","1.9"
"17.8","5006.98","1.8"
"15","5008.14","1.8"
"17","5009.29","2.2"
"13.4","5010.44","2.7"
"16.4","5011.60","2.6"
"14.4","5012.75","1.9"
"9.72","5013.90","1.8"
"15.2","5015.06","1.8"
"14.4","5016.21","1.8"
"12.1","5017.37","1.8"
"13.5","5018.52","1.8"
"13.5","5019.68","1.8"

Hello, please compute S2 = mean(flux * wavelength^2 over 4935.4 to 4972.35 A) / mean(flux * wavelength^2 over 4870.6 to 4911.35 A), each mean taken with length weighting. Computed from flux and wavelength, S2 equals 1.15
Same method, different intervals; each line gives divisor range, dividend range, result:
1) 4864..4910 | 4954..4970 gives 1.20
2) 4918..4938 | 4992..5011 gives 1.20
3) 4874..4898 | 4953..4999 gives 1.14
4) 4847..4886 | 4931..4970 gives 1.13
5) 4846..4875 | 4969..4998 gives 1.10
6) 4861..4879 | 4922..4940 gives 1.04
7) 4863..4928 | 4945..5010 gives 1.17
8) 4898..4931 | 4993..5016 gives 1.16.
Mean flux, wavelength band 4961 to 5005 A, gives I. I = 14.6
